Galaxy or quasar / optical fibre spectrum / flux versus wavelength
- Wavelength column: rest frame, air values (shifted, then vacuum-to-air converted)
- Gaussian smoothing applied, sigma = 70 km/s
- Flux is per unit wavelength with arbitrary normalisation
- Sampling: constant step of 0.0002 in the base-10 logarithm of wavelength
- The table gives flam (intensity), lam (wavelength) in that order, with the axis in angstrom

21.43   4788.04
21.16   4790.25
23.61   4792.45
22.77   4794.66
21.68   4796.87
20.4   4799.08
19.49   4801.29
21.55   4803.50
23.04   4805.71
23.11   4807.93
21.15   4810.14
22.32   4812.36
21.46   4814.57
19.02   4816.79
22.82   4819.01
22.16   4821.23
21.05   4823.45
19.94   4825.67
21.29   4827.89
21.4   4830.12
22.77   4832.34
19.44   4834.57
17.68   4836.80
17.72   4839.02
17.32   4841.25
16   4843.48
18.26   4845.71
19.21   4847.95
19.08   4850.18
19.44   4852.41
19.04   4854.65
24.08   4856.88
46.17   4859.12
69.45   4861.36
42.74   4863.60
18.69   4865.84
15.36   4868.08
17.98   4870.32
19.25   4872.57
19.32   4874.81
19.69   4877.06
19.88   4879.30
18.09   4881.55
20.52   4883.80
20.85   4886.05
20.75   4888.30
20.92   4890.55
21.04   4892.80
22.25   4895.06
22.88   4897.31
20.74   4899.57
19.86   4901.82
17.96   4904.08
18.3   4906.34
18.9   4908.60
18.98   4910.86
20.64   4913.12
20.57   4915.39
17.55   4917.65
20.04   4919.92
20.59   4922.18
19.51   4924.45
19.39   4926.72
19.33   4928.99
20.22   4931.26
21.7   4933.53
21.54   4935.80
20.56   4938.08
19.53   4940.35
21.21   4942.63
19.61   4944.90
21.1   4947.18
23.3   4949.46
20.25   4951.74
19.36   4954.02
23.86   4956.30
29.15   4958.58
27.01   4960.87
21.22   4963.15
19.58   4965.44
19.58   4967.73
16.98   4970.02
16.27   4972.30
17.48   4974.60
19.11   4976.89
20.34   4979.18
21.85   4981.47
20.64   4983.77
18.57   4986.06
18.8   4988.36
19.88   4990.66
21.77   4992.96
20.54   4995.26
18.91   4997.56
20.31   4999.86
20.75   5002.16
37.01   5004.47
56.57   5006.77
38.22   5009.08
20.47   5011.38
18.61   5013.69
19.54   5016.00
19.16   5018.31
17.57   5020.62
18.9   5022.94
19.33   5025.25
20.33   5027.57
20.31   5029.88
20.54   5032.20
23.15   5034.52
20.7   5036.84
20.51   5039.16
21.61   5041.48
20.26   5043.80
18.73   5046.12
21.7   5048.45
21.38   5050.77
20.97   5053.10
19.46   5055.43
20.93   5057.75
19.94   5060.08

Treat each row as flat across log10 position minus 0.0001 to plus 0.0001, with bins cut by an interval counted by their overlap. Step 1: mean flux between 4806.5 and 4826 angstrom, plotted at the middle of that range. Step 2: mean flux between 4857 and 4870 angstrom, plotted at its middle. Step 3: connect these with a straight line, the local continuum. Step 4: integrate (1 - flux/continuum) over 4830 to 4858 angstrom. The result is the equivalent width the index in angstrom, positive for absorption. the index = 9.95 angstrom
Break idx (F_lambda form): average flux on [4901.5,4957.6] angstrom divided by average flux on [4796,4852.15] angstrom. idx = 1.0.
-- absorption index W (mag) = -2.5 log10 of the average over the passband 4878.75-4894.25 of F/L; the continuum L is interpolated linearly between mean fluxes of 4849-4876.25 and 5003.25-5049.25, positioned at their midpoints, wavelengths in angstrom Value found 0.30 mag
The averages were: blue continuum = 27.4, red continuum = 23.7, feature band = 20.3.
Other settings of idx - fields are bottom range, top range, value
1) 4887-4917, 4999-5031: 1.23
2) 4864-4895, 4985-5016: 1.26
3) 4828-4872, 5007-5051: 0.90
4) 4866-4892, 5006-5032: 1.23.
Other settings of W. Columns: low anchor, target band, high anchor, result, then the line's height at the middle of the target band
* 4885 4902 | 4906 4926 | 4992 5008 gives 0.16 mag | 22.7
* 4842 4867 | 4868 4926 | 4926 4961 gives 0.25 mag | 25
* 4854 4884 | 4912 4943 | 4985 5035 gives 0.25 mag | 25.2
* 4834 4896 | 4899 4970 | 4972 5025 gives 0.11 mag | 22.8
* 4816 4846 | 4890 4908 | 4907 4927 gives -0.04 mag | 19.6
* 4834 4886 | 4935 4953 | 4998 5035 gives 0.14 mag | 23.8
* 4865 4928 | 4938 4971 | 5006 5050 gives -0.03 mag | 21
